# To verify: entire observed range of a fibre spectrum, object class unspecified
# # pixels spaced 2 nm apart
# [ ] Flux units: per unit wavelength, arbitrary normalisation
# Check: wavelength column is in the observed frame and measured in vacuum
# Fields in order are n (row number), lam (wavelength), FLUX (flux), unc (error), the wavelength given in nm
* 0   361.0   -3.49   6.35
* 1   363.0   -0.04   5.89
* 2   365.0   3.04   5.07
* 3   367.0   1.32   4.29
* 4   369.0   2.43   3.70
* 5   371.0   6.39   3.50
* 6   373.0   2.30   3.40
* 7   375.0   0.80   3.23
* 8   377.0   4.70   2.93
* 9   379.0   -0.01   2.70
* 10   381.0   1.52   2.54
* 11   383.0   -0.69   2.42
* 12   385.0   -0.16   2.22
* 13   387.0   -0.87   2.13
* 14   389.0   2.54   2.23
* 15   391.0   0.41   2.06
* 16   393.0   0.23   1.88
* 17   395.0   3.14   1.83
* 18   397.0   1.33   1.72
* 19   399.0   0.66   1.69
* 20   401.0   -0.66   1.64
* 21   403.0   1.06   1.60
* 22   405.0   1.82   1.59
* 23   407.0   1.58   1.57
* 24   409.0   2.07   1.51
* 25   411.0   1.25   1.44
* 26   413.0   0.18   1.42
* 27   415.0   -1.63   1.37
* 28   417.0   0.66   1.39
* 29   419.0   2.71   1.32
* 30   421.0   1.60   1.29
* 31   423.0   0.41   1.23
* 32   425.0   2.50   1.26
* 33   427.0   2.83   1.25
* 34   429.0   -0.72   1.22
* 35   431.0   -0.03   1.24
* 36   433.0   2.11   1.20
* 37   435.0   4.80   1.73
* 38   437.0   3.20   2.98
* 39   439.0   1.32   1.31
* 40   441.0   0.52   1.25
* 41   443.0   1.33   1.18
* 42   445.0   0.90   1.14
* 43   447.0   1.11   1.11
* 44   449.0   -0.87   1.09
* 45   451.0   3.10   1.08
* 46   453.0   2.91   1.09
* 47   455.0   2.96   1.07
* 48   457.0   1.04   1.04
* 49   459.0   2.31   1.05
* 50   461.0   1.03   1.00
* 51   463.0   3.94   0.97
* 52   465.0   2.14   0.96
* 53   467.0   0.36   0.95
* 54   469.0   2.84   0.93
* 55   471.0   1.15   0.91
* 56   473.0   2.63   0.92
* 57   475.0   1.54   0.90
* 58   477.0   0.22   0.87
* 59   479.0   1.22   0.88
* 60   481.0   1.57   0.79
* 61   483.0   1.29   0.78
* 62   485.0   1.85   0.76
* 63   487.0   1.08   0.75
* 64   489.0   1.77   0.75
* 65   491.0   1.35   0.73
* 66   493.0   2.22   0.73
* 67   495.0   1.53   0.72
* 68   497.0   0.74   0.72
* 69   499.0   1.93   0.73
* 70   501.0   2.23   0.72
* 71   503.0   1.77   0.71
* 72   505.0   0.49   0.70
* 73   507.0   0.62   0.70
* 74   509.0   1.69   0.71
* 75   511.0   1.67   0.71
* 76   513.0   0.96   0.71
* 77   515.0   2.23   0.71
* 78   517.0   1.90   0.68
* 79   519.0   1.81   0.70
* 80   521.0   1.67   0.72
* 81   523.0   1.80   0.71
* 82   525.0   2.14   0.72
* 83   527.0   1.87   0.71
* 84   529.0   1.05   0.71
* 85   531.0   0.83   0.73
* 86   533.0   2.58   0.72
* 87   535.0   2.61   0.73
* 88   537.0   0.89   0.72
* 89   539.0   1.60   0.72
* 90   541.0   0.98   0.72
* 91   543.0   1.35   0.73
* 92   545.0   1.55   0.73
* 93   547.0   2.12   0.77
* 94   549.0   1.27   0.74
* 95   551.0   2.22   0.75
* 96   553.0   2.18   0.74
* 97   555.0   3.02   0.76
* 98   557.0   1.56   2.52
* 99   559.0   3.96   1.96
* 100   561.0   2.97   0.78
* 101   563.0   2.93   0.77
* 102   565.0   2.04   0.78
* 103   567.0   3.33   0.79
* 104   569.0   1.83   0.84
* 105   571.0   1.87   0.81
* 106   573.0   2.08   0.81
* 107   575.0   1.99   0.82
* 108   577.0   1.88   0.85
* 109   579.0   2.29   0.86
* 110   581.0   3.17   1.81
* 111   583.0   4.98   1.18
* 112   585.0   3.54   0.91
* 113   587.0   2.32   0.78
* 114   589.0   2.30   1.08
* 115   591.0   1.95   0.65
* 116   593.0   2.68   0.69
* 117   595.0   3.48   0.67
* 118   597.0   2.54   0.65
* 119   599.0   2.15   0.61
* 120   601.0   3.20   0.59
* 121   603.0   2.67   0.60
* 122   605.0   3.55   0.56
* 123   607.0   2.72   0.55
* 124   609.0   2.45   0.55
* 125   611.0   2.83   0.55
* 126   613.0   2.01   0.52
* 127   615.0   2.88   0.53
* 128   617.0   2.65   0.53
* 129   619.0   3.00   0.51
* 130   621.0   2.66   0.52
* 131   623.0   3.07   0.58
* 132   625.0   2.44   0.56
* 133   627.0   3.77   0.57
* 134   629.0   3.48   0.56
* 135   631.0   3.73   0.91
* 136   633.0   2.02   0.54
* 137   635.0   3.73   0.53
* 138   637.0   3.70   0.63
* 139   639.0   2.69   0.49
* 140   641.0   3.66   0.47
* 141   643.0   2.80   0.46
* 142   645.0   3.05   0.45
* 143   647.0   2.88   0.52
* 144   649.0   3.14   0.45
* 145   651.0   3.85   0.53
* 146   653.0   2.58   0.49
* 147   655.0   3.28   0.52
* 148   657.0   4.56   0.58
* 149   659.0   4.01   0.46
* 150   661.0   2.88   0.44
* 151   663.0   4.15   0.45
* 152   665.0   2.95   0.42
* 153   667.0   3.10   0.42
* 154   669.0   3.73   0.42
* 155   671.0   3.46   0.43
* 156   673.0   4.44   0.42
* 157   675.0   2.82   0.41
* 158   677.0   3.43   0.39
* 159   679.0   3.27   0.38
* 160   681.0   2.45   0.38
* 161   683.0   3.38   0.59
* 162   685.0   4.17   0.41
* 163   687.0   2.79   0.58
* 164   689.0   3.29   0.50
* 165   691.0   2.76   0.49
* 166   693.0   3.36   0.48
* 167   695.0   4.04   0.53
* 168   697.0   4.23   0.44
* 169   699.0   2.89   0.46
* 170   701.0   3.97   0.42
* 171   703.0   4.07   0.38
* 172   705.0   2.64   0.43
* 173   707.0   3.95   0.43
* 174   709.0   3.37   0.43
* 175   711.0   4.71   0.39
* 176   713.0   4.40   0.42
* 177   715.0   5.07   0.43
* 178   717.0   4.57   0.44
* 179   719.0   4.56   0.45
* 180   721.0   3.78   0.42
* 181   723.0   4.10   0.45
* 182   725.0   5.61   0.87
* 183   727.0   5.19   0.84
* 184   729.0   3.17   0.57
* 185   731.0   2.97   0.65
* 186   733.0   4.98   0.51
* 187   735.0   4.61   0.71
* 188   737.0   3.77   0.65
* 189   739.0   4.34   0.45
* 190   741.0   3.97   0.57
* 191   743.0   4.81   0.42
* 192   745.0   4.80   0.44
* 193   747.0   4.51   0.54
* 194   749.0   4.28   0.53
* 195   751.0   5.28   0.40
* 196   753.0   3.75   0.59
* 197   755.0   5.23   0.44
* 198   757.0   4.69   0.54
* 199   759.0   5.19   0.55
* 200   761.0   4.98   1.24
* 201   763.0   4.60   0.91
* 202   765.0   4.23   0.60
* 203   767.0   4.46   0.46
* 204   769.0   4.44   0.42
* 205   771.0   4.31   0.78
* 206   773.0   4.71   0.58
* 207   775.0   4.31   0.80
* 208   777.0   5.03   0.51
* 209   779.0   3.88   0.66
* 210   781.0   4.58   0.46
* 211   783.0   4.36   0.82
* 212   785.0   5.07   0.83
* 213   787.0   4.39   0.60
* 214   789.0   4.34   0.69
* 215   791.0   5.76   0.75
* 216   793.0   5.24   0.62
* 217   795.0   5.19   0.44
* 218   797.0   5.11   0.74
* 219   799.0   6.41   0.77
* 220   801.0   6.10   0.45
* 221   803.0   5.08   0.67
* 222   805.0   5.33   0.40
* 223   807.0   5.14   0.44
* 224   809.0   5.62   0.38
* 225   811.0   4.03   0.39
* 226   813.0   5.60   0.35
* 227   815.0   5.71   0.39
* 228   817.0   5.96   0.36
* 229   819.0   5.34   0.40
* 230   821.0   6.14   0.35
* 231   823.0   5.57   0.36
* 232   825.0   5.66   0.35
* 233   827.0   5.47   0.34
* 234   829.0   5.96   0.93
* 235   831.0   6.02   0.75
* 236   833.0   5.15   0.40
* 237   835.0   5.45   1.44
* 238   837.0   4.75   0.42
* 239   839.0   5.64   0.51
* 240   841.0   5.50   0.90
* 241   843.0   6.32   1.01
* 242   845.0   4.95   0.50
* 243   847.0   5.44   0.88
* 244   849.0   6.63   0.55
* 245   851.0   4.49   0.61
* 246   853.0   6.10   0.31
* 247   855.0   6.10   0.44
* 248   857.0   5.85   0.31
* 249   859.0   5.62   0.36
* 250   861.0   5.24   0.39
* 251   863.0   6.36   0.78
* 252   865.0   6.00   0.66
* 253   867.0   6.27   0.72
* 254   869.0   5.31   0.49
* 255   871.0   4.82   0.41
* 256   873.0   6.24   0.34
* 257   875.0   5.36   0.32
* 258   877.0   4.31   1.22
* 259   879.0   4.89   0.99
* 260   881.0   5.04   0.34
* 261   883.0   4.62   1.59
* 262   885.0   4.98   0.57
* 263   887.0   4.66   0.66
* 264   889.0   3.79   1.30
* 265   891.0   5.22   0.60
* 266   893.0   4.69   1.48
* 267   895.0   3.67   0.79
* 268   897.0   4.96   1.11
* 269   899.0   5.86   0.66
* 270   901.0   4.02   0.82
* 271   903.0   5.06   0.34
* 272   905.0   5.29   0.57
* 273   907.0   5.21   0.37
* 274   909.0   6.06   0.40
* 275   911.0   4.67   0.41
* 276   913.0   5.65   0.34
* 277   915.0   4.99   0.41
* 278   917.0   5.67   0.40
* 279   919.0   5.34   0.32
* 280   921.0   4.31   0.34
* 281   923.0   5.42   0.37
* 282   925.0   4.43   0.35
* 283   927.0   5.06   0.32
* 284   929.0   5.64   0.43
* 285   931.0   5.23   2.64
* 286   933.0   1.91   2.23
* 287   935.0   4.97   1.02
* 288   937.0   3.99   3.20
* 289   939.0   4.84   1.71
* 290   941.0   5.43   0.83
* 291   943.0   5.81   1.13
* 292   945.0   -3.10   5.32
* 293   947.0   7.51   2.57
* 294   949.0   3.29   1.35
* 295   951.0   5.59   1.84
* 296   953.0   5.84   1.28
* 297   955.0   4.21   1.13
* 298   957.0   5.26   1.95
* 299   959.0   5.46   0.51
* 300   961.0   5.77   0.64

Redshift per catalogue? 0.78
